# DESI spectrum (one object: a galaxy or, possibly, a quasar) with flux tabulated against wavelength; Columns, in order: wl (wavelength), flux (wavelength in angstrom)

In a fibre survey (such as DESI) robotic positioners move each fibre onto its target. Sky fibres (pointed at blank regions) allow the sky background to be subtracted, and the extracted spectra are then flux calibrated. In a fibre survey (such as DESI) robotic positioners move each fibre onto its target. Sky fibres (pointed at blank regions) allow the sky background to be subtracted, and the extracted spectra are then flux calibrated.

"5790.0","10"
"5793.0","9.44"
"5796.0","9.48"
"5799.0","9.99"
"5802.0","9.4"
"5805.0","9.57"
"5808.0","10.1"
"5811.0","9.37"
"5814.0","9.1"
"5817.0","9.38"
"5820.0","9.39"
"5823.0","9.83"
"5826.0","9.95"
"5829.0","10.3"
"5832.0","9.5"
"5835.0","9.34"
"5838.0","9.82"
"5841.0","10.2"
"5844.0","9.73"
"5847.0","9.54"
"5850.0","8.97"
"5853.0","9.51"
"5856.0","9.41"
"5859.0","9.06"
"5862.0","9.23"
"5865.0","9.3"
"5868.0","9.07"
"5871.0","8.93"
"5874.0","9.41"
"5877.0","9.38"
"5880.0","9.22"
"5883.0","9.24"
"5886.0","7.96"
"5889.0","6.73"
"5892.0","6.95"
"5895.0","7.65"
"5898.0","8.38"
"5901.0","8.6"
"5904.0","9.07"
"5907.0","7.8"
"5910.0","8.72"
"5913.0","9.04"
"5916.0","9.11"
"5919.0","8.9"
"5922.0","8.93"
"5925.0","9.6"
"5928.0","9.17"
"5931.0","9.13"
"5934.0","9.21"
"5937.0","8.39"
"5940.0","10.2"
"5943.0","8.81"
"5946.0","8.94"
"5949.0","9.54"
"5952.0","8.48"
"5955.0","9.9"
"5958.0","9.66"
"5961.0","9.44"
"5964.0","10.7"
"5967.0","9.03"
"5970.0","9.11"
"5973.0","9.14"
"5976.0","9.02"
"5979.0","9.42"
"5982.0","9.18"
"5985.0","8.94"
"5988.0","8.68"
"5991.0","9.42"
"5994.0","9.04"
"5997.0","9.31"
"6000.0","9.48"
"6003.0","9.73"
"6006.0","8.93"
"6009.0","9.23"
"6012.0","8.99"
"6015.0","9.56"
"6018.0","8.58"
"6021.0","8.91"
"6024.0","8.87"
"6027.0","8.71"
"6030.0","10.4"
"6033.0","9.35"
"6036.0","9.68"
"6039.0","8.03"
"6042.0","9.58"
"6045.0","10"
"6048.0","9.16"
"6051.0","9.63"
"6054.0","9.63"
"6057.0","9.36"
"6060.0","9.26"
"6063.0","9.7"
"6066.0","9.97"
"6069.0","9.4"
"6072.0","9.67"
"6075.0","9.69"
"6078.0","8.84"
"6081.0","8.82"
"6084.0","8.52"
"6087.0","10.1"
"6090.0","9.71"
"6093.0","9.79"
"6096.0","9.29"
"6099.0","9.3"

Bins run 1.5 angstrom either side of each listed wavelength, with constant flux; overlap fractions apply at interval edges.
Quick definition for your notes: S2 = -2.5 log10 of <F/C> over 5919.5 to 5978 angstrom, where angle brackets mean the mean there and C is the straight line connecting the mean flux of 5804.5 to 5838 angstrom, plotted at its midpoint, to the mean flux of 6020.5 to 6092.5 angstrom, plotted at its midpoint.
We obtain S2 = 0.03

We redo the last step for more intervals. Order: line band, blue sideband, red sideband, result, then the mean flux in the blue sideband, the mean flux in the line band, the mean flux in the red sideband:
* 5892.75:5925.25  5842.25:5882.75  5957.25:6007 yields 0.08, 9.29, 8.63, 9.31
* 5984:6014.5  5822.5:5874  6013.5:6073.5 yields 0.02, 9.5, 9.19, 9.37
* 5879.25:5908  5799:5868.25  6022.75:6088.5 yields 0.17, 9.54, 8.14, 9.38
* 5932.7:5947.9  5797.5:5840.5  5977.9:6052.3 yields 0.03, 9.66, 9.12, 9.23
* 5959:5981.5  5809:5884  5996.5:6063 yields -0.01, 9.45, 9.4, 9.3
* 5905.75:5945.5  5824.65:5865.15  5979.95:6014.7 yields 0.04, 9.57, 9.01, 9.19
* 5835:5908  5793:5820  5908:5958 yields 0.05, 9.53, 8.9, 9.13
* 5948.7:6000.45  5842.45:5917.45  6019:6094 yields -0.02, 8.8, 9.3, 9.38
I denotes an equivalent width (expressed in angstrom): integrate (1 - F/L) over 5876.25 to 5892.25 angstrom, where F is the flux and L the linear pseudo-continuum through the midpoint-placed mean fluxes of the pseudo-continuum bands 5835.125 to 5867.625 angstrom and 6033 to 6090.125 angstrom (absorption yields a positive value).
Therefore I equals 2.0 angstrom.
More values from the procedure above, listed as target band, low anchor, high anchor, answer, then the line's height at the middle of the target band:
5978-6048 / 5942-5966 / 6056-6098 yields 1.6 angstrom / 9.44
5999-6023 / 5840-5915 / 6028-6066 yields 0.5 angstrom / 9.35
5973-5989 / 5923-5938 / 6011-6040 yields 0.1 angstrom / 9.12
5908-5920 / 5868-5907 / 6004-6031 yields -0.4 angstrom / 8.59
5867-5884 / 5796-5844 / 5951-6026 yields 0.6 angstrom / 9.53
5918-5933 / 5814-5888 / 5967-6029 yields 0.1 angstrom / 9.25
